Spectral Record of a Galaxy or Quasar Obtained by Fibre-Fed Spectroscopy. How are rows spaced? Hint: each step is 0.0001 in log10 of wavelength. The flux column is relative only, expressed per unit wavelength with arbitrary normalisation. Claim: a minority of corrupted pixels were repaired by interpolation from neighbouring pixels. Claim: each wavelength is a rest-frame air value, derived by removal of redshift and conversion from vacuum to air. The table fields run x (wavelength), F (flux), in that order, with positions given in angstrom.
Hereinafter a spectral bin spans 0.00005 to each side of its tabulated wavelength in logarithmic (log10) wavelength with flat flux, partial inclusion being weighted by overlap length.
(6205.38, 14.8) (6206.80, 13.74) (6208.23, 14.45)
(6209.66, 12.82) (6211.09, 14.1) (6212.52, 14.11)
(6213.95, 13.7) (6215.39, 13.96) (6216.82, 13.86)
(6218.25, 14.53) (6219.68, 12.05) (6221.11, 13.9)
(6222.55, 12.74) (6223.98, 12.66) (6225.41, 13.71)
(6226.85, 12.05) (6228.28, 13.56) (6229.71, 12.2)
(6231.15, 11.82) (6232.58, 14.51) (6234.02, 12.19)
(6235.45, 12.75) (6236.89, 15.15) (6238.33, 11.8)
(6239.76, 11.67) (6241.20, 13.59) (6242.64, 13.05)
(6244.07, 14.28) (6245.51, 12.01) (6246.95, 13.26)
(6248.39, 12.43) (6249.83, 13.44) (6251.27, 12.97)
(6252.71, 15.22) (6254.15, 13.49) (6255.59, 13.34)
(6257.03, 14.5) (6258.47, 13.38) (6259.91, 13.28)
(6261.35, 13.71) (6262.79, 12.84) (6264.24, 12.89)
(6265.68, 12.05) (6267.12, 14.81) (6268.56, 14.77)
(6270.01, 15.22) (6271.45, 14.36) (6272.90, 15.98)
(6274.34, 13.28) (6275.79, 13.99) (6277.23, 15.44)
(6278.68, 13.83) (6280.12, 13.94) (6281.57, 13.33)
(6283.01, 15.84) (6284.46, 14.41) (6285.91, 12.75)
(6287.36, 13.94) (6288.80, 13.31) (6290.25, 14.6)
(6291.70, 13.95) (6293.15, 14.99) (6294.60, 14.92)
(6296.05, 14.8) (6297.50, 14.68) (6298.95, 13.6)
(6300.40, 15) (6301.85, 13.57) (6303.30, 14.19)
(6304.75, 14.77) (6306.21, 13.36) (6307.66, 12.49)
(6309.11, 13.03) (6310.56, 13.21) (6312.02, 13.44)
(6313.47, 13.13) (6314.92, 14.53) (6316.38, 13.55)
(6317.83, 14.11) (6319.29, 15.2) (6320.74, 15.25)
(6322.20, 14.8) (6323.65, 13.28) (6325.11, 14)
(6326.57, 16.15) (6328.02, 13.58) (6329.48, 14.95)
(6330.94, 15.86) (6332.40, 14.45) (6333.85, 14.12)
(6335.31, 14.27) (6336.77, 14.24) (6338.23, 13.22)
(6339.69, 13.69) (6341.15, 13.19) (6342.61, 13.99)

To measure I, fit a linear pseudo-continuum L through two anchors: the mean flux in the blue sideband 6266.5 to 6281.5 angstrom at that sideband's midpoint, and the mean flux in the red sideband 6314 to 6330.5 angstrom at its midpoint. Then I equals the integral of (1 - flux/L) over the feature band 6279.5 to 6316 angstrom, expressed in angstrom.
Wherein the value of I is 1.3 angstrom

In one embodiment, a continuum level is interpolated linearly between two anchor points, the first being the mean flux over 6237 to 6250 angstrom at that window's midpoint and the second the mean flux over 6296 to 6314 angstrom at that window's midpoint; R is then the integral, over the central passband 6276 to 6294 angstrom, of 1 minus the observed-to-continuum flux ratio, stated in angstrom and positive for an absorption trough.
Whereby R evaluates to -0.9 angstrom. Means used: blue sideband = 12.9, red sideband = 13.8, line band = 14.2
